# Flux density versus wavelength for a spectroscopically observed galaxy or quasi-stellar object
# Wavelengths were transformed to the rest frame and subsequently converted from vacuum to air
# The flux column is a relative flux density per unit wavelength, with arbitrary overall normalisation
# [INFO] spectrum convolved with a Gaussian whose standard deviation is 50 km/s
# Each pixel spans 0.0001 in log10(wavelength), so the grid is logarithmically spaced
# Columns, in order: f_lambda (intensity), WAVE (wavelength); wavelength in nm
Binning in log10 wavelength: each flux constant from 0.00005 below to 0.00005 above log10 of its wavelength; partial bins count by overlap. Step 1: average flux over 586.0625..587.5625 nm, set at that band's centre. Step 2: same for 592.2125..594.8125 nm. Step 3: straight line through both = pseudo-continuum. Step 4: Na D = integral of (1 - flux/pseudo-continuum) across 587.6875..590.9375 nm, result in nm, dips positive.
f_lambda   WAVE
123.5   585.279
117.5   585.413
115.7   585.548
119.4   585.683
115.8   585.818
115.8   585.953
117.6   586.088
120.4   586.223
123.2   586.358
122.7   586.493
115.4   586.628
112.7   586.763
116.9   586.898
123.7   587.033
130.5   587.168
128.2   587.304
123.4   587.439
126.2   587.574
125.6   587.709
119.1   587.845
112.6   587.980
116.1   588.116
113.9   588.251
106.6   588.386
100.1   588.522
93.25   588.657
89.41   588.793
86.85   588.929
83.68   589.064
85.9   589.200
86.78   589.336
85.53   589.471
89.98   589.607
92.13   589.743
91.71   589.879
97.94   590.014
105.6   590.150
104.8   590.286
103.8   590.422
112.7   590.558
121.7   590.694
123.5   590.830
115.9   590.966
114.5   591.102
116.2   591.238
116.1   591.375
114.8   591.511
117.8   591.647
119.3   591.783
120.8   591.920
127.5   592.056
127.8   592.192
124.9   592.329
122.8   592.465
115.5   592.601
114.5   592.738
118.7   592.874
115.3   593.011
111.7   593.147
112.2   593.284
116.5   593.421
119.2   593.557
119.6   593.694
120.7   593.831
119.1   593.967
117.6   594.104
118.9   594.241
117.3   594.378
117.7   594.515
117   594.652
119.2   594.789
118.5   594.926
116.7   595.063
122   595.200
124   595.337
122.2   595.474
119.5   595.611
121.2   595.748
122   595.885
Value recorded 0.50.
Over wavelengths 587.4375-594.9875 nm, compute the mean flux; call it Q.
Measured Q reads 111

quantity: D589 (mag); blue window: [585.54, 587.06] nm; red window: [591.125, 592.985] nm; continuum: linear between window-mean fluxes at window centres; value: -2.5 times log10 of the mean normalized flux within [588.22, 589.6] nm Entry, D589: 0.27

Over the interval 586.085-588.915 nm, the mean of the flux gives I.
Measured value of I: 115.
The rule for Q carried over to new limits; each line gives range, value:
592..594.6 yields 119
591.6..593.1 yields 120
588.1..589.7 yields 94.1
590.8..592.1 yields 118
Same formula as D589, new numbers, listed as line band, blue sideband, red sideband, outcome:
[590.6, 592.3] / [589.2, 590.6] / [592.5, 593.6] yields -0.13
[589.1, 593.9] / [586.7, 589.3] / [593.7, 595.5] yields 0.03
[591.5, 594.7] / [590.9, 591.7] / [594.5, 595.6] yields -0.01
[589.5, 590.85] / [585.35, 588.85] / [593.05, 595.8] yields 0.14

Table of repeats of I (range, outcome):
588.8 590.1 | 89.2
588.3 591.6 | 102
